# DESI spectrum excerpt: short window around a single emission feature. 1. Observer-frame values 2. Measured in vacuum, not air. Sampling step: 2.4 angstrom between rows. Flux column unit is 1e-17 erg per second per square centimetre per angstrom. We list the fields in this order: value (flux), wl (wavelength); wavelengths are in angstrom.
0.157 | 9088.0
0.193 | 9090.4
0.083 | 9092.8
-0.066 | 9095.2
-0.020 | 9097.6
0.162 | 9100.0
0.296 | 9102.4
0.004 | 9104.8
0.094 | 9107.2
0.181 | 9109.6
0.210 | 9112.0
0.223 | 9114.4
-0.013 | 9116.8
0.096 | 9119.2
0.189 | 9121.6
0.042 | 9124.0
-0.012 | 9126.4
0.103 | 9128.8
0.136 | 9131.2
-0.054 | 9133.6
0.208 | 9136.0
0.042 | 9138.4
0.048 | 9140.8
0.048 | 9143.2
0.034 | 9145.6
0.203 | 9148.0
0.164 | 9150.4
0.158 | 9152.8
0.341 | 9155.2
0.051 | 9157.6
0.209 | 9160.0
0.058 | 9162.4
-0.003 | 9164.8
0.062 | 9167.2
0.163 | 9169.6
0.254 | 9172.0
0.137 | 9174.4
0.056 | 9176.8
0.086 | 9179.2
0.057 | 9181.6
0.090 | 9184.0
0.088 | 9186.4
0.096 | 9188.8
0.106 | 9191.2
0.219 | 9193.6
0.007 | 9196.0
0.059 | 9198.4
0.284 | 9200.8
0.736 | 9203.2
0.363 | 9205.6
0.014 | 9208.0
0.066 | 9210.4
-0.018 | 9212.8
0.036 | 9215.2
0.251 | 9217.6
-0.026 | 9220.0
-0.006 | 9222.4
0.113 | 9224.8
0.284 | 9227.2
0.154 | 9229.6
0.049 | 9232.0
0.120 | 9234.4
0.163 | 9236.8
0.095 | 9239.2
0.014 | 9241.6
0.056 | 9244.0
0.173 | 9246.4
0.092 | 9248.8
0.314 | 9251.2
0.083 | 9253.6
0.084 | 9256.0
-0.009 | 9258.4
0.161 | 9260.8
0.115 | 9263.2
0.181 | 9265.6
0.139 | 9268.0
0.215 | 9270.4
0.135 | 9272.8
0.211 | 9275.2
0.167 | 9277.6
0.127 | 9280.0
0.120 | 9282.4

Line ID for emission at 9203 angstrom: H-gamma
